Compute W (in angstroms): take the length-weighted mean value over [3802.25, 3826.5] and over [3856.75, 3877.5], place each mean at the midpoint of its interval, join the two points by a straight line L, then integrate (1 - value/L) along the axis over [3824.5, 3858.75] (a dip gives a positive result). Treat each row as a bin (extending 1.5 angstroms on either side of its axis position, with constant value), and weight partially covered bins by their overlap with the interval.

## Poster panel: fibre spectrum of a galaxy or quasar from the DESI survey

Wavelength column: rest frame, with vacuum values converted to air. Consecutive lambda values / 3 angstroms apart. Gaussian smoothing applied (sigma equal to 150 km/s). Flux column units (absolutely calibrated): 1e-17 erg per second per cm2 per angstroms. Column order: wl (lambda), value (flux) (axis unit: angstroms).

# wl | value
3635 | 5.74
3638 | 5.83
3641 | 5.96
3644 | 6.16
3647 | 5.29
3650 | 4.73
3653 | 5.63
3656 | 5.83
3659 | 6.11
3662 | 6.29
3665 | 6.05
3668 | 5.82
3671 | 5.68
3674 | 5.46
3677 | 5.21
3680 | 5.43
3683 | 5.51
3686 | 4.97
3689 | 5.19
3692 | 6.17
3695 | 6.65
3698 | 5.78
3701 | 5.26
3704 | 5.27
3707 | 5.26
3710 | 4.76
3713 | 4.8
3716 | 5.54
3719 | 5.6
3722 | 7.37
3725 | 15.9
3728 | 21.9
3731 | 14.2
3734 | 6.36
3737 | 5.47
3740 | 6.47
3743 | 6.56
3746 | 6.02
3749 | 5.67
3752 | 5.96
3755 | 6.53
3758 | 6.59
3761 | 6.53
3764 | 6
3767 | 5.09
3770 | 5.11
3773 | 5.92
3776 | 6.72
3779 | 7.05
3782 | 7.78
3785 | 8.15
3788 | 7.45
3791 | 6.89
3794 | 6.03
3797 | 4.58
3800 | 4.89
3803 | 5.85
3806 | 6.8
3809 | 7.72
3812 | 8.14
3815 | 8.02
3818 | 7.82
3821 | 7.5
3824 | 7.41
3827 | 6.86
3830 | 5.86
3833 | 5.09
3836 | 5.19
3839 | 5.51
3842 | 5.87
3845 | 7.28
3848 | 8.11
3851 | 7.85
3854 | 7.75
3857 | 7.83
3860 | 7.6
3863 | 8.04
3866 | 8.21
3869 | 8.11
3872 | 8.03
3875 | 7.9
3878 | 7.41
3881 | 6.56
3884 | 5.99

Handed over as 4.5 angstroms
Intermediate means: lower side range 7.43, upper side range 7.94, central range 6.68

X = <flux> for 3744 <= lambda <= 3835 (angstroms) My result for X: 6.53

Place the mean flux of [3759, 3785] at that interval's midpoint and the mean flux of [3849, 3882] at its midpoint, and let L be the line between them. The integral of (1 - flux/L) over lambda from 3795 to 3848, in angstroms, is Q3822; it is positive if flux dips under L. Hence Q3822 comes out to 4.4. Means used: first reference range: 6.39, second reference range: 7.78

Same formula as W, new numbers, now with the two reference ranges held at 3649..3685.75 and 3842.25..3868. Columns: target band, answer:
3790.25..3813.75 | 2.6 angstroms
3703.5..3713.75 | 1.8 angstroms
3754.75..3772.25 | 2.0 angstroms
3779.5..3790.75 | -1.1 angstroms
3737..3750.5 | 0.8 angstroms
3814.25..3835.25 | 1.6 angstroms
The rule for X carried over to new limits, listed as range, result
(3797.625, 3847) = 6.59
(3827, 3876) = 7.12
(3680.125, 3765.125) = 7.06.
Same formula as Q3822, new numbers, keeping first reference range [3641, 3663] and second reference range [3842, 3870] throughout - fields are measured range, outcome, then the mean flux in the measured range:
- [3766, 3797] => 2.1 angstroms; 6.54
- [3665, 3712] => 4.4 angstroms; 5.5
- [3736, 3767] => 2.7 angstroms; 6.14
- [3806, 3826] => -0.9 angstroms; 7.67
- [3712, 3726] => -2.7 angstroms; 7.66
